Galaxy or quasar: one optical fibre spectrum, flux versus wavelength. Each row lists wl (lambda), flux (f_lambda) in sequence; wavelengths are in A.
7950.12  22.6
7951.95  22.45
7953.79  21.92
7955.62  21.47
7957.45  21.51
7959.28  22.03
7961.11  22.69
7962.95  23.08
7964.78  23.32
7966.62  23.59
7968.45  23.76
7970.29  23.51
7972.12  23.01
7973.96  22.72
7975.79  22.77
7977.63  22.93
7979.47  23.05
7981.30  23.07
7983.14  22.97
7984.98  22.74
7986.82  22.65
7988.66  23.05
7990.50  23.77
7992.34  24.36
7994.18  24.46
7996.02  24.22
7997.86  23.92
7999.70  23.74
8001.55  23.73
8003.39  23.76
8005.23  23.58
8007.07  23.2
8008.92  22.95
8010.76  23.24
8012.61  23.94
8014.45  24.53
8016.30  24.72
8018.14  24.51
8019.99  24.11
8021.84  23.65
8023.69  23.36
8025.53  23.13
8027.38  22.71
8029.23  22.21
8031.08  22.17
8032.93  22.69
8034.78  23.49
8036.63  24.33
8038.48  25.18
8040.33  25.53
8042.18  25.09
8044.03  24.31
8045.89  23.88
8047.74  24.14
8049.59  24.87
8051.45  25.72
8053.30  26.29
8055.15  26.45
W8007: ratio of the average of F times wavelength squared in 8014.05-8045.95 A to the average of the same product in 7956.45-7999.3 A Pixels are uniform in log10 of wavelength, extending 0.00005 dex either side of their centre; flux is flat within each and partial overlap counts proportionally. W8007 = 1.04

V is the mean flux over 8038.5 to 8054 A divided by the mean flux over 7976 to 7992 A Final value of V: 1.1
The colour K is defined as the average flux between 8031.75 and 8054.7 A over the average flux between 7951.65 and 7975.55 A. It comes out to 1.1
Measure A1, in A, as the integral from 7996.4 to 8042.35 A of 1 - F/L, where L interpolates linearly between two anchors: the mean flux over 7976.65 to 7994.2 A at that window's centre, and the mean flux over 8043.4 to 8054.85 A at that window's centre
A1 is 0.8 A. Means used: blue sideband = 23.2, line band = 23.7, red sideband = 25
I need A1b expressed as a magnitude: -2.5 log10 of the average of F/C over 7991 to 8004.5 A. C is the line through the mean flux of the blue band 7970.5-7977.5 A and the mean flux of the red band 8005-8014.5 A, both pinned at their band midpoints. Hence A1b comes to -0.03 mag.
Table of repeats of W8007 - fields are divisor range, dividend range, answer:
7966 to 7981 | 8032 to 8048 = 1.07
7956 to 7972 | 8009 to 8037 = 1.04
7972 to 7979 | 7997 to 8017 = 1.05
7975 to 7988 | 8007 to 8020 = 1.05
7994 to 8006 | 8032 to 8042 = 1.03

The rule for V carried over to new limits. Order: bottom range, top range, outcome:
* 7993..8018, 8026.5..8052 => 1.00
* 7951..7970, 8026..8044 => 1.05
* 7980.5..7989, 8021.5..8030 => 1.01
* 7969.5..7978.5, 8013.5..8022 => 1.06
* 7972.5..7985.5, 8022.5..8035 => 1.00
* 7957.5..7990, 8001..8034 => 1.02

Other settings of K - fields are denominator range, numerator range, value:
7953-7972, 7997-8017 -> 1.05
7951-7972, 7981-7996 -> 1.03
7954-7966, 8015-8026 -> 1.07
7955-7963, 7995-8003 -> 1.08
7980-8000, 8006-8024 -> 1.01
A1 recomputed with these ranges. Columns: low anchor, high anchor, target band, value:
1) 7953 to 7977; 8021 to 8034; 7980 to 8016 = -1.3 A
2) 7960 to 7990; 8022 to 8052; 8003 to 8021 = -0.2 A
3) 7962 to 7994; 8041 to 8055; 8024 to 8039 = 0.9 A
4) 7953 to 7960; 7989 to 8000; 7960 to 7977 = -0.5 A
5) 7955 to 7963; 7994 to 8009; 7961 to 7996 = -0.7 A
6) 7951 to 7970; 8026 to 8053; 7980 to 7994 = -0.1 A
